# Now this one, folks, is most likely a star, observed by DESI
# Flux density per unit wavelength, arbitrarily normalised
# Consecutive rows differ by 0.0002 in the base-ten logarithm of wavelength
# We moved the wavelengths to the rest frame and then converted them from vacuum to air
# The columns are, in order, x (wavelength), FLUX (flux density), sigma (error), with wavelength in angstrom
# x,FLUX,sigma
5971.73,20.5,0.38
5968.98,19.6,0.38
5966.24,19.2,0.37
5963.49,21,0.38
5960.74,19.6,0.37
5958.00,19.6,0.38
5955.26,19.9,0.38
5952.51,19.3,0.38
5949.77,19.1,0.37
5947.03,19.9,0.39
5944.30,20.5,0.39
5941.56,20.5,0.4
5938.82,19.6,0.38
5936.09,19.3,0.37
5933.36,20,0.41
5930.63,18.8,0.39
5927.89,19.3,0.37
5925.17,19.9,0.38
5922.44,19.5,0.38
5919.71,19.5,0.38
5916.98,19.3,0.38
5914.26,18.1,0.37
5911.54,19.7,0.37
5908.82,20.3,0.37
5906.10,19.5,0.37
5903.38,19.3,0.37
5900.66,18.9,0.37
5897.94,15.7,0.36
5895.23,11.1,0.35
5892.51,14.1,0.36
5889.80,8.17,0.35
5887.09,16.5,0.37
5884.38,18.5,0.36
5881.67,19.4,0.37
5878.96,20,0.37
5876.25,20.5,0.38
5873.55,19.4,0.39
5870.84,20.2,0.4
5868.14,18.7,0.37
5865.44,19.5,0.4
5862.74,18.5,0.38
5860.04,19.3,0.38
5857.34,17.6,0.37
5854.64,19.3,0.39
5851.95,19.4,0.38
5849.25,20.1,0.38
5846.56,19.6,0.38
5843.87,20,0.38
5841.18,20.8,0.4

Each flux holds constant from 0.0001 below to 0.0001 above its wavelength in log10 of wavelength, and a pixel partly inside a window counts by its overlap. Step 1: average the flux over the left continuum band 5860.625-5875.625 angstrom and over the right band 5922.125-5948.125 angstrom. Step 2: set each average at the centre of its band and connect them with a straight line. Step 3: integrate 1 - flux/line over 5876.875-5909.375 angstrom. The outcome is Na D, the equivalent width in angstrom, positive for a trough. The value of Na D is 4.5 angstrom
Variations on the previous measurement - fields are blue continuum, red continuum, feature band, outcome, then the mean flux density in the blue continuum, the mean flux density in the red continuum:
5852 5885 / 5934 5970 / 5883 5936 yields 4.9 angstrom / 19.3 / 19.8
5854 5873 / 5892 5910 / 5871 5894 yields 1.1 angstrom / 19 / 17.1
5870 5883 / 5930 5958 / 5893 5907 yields 2.2 angstrom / 19.9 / 19.7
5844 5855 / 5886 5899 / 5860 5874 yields -1.9 angstrom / 19.7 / 13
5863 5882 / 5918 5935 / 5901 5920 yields 0.2 angstrom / 19.6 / 19.5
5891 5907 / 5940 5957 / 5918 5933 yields -1.0 angstrom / 16.3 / 19.9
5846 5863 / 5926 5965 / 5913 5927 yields 0.2 angstrom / 19.1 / 19.7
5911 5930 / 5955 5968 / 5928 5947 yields -0.2 angstrom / 19.3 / 19.9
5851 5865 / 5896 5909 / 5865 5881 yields -0.9 angstrom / 18.8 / 18.3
